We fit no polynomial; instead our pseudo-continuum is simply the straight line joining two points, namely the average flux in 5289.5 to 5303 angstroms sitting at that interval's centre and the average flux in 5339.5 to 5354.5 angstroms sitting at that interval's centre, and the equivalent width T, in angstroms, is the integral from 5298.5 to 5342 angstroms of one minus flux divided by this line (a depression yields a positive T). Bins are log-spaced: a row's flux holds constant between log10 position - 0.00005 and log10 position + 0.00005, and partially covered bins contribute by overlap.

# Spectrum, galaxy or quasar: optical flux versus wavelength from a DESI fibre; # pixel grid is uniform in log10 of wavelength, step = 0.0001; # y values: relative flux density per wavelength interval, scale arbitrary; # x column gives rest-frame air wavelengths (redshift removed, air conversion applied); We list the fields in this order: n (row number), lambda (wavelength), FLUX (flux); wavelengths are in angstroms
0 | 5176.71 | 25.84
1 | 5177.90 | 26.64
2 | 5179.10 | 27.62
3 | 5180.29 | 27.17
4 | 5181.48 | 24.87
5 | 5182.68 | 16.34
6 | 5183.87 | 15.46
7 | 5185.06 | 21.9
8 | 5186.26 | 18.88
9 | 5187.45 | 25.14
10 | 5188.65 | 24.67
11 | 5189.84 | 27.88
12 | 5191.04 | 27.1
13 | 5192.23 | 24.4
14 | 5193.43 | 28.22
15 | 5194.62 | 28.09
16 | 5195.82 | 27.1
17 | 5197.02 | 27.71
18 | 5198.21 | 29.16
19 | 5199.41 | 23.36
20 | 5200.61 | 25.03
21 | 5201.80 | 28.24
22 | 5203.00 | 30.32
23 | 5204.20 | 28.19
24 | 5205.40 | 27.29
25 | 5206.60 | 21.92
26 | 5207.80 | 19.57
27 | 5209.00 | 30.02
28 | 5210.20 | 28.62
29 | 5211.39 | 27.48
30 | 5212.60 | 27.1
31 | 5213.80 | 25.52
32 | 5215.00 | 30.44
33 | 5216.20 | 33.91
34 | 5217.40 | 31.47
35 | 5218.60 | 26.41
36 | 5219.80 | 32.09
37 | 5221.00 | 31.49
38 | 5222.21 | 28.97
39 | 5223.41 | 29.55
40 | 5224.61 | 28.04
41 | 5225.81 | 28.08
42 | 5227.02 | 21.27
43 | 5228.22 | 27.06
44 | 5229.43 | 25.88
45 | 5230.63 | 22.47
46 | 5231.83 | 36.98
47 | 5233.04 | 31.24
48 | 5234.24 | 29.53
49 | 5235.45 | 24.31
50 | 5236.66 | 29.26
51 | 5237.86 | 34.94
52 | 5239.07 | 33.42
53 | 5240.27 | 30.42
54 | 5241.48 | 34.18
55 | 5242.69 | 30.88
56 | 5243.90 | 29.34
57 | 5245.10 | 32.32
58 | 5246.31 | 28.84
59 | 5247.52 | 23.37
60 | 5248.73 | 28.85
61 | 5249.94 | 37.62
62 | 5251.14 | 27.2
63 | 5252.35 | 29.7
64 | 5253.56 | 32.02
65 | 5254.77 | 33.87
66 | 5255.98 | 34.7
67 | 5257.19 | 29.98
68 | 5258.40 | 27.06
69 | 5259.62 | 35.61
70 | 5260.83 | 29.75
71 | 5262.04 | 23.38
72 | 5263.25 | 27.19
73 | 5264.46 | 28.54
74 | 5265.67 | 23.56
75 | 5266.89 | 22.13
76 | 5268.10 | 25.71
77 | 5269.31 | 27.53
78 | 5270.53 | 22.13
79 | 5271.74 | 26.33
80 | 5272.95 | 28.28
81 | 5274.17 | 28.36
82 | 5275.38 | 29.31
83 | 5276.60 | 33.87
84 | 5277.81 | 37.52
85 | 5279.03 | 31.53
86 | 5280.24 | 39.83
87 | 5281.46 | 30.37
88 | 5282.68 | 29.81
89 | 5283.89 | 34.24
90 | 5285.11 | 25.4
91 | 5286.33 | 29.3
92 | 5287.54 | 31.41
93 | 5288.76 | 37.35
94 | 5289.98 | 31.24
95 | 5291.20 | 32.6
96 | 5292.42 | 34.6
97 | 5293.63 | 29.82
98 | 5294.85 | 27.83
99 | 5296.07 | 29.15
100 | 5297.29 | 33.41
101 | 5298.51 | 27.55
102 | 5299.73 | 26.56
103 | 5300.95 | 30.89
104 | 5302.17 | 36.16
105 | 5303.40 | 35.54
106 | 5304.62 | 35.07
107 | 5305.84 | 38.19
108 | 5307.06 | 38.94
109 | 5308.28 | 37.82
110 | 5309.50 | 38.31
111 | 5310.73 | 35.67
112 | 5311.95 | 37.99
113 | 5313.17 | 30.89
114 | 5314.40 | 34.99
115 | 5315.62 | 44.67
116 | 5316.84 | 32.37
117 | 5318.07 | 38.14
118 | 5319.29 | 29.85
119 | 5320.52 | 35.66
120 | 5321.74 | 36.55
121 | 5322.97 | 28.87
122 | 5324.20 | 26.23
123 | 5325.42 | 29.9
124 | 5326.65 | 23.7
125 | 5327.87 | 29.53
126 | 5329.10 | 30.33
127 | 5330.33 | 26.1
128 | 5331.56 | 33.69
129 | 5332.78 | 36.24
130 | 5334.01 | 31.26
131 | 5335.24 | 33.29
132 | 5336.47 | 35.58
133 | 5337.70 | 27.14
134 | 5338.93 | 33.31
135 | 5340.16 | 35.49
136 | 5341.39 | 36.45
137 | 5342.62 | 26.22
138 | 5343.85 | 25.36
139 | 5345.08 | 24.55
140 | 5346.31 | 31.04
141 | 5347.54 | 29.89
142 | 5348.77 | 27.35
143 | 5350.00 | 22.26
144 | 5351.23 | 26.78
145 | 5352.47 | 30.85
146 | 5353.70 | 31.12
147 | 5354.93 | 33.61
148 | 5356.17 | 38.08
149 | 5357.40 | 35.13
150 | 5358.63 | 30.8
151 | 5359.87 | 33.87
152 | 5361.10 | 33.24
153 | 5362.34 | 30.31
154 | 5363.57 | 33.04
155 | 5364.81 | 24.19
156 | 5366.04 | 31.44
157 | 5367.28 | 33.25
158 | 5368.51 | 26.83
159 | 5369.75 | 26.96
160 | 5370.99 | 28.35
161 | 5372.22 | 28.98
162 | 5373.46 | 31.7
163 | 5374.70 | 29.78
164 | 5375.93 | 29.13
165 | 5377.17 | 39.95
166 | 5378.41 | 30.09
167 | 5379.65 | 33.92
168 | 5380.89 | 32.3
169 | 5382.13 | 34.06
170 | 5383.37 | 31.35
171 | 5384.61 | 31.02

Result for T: -4.8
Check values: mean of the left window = 31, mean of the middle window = 33.4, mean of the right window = 29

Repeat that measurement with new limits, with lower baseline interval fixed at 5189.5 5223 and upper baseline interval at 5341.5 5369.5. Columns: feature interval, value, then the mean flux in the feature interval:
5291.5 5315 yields -3.5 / 33.6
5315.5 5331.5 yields -1.0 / 31.3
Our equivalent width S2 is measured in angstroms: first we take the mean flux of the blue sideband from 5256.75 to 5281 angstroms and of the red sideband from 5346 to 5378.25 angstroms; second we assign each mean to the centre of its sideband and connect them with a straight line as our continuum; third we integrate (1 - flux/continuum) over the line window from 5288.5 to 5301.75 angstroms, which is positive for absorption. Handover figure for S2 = -0.69 angstroms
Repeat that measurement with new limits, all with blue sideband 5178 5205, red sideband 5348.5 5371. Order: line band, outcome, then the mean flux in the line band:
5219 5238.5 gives -1.71 angstroms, 28.8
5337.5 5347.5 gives -0.03 angstroms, 30.1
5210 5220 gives -1.18 angstroms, 29.2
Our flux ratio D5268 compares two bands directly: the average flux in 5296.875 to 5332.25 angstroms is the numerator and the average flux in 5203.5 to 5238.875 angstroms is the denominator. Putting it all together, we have 1.17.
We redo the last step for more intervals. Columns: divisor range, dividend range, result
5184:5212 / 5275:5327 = 1.28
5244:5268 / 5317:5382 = 1.06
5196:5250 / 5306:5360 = 1.13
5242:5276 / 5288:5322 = 1.19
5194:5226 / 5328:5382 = 1.11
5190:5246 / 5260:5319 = 1.11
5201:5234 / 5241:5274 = 1.03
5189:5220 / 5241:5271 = 1.06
